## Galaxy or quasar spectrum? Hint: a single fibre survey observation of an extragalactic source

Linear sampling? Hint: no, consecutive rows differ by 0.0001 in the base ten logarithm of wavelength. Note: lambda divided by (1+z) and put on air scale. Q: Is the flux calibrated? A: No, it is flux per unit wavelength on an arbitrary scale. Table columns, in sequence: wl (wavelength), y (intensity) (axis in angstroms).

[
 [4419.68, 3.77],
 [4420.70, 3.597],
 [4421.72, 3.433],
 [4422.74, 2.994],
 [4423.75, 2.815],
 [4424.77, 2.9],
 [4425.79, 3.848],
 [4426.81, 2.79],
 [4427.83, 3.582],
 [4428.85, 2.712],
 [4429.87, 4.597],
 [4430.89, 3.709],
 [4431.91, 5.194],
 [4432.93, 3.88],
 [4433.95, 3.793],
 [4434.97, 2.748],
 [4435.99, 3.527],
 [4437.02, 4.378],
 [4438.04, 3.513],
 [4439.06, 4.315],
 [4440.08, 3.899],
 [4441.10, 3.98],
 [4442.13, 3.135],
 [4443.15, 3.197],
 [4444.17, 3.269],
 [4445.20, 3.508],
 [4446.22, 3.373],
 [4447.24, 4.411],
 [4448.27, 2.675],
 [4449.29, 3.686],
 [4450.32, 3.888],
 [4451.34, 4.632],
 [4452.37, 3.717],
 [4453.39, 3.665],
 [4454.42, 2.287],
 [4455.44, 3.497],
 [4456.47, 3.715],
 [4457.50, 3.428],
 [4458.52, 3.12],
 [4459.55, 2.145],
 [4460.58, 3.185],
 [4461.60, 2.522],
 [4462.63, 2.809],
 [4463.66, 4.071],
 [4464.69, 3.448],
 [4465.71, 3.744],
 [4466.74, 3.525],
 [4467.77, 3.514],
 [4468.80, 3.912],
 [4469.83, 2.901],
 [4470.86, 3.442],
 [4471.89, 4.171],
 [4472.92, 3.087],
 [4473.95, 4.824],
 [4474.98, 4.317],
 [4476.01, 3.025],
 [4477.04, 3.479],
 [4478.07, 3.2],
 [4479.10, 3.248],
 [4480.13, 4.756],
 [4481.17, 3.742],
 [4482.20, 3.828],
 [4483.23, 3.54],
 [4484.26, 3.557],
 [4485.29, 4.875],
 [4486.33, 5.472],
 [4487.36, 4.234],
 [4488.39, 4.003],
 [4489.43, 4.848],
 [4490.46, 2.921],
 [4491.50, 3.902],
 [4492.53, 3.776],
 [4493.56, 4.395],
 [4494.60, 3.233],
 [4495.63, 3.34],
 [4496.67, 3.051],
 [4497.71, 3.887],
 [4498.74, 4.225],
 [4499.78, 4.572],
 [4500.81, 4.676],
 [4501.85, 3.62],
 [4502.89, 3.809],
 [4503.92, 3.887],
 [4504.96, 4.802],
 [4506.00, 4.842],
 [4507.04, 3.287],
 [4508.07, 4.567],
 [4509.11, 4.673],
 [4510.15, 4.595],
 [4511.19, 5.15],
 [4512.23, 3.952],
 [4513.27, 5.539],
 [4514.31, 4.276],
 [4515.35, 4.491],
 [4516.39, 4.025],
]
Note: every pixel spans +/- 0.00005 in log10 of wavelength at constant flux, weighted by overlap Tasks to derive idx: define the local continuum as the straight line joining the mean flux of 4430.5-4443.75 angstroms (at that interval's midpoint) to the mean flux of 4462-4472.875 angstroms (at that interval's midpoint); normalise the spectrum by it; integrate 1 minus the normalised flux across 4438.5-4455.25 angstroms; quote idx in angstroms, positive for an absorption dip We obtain 0.5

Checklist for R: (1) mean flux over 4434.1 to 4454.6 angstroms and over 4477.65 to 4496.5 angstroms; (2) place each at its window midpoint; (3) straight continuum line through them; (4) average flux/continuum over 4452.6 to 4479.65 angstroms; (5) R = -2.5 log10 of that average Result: 0.11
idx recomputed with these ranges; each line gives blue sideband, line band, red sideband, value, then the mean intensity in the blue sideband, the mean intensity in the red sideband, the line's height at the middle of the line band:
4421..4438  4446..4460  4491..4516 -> 1.1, 3.56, 4.19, 3.76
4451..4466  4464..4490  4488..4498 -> -2.4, 3.31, 3.73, 3.53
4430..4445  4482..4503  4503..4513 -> 1.4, 3.77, 4.42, 4.28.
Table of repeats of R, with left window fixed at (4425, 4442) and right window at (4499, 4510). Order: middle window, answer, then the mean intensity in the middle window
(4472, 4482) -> 0.087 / 3.76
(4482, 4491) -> -0.001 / 4.15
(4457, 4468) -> 0.226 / 3.22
